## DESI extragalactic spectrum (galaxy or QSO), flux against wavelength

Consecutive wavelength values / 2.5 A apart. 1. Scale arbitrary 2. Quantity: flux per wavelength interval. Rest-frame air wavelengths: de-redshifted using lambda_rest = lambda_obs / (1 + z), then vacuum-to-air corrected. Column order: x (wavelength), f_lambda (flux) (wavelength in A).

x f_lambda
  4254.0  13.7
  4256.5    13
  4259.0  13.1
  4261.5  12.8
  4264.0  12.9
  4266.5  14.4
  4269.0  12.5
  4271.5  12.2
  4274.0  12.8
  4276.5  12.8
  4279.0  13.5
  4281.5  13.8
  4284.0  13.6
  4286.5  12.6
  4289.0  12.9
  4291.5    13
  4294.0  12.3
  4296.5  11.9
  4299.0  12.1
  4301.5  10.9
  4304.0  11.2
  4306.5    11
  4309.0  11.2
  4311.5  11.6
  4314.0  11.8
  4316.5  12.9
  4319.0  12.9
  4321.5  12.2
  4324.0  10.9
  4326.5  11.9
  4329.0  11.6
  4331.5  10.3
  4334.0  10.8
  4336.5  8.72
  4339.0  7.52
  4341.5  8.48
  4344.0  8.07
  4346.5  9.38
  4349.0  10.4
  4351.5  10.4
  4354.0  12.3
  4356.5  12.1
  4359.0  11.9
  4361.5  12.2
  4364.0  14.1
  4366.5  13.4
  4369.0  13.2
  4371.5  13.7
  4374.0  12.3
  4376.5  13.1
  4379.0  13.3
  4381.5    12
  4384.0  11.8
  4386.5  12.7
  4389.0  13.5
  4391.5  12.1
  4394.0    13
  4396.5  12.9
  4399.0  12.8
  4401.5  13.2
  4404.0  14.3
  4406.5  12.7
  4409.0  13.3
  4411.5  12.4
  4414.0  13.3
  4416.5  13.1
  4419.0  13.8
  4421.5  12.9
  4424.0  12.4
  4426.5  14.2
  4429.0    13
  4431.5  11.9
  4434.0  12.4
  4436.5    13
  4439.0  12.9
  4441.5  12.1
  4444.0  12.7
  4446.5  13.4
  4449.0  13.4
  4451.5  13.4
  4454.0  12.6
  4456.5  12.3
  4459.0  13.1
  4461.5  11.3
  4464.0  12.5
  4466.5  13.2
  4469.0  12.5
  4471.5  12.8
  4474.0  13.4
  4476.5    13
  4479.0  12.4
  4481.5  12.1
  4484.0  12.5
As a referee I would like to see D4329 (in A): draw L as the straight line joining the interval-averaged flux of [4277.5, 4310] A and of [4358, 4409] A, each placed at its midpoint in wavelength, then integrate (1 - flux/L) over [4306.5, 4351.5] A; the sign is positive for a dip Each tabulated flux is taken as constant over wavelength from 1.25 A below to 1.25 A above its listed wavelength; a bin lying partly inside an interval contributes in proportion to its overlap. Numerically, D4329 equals 6.87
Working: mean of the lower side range 12.3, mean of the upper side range 12.9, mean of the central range 10.6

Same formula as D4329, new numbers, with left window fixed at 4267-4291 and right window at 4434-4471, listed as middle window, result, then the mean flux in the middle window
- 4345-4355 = 1.85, 10.5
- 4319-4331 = 1.15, 11.7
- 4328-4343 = 3.96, 9.51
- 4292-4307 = 1.52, 11.7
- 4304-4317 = 1.38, 11.6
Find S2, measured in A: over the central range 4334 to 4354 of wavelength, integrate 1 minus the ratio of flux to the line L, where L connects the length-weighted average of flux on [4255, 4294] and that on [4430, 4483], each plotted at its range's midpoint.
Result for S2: 5.6 A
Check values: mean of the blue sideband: 13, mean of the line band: 9.32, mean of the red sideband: 12.7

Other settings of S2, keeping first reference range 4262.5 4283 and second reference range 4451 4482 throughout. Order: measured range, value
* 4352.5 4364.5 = 0.5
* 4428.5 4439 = 0.1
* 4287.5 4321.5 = 2.7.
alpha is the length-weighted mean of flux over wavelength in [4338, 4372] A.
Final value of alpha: 11.2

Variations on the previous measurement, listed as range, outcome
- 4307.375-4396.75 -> 11.7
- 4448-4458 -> 12.9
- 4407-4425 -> 13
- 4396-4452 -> 13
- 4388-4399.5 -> 12.8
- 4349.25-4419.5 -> 12.8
